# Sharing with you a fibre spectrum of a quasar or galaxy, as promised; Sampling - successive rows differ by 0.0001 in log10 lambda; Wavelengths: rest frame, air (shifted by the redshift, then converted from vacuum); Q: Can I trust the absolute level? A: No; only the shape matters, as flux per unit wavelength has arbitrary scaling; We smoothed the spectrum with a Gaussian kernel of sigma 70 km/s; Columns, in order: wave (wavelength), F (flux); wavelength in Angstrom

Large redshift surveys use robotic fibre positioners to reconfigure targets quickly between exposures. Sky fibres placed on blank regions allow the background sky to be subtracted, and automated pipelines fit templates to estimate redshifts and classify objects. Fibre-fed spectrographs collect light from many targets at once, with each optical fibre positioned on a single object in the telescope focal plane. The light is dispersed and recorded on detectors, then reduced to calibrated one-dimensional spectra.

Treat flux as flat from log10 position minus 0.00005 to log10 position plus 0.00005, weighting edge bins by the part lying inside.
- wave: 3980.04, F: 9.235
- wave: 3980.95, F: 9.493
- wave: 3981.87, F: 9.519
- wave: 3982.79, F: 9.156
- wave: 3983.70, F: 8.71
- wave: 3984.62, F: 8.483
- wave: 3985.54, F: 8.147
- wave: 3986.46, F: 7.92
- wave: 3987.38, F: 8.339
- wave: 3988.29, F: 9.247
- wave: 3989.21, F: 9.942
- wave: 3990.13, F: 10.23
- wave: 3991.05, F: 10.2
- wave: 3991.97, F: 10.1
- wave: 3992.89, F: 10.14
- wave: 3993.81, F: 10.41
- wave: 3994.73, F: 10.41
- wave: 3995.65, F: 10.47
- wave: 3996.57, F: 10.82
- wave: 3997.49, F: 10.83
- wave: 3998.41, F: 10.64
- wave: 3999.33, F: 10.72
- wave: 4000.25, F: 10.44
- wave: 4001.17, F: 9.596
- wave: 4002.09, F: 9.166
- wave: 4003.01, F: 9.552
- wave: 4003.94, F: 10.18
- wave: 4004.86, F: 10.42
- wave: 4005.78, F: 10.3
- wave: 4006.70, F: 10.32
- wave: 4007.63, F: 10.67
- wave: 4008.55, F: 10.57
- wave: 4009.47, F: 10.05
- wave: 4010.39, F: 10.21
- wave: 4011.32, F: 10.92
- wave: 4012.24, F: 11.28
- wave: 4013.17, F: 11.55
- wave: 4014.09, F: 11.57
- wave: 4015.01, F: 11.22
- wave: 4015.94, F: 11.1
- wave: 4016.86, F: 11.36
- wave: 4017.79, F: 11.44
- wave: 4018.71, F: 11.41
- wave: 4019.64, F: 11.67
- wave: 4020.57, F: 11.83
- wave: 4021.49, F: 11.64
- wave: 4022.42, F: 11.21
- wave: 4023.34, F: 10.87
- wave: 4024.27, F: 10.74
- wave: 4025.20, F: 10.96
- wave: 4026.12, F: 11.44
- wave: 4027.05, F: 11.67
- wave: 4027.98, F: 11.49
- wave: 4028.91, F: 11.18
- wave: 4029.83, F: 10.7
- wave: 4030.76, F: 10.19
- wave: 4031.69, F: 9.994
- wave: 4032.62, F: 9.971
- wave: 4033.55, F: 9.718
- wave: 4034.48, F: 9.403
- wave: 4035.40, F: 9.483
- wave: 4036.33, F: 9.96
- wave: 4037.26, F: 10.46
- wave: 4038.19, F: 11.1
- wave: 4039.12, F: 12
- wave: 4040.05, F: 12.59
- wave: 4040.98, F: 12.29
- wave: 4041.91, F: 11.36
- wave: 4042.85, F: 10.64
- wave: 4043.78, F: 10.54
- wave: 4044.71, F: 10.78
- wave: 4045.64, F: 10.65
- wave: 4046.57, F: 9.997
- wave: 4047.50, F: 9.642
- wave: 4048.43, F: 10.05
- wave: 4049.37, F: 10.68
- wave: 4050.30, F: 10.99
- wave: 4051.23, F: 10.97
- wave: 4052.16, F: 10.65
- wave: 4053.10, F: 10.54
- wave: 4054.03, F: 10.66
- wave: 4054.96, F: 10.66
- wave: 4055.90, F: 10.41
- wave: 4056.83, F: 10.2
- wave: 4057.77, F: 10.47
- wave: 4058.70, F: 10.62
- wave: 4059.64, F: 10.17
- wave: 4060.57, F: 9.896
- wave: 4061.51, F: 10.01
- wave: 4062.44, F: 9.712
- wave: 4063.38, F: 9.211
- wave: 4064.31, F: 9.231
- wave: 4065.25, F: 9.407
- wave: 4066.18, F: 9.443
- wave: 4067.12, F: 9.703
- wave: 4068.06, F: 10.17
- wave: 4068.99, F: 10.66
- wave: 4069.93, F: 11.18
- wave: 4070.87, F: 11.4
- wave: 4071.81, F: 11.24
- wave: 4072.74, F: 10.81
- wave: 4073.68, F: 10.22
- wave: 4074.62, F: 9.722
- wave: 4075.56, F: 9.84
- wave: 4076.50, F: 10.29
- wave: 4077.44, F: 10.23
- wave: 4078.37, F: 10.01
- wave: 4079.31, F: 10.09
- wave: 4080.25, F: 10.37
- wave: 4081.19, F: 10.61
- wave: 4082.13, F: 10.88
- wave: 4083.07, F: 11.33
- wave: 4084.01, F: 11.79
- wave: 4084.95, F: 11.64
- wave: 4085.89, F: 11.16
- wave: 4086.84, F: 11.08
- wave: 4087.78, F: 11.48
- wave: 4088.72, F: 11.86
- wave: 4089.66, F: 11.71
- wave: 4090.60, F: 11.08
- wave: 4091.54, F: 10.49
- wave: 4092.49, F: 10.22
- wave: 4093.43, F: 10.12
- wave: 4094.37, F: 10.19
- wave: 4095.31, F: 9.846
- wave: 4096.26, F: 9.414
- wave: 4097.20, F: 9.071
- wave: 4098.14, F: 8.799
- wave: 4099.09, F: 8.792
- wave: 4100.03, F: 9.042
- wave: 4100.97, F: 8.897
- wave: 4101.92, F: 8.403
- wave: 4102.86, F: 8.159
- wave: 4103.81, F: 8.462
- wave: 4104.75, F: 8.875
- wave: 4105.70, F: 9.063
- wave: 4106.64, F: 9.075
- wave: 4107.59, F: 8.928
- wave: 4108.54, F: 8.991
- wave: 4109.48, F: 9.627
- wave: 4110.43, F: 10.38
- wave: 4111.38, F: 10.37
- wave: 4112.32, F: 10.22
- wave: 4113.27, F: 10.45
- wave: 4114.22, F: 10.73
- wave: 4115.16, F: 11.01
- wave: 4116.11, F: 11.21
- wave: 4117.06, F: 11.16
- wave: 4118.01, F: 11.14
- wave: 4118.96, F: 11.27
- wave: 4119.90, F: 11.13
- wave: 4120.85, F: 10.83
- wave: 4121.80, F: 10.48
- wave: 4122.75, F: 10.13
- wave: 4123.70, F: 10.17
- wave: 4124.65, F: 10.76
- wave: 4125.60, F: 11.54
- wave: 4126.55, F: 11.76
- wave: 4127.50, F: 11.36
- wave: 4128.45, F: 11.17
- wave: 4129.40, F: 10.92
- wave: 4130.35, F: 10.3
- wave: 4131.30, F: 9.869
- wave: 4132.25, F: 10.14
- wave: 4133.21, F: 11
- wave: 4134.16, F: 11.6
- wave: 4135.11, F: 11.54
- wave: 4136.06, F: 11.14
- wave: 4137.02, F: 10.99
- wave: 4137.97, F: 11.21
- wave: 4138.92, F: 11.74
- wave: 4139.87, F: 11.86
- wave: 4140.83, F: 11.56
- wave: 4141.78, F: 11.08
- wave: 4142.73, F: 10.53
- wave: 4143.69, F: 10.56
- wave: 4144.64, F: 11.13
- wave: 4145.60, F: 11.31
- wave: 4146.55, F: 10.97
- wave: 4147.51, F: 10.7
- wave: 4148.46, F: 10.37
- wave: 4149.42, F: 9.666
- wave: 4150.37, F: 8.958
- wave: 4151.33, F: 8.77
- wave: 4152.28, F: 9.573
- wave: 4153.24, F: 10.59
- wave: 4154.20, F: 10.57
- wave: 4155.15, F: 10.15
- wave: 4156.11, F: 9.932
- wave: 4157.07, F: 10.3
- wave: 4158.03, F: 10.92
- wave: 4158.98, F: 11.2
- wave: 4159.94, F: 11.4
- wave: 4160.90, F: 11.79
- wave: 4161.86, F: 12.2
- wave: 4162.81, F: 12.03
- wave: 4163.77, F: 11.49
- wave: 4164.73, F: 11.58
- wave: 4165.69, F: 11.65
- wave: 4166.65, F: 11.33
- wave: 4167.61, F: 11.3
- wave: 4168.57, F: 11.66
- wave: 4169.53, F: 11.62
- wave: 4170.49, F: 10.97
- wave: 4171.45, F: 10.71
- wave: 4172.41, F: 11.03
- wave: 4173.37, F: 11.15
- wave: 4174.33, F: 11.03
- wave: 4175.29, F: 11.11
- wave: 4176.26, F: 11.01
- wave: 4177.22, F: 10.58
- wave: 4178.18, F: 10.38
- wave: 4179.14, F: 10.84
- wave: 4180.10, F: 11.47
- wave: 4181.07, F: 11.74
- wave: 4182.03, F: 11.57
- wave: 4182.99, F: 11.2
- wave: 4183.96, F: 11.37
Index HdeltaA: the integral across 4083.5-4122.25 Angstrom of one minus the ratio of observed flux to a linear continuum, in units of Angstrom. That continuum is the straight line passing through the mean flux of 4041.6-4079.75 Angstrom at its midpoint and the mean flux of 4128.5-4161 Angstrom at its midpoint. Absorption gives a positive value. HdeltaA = 1.3 Angstrom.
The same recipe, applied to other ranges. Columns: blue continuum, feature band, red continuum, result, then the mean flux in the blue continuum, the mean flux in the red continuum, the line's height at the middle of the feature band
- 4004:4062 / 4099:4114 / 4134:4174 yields 2.2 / 10.8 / 11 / 10.9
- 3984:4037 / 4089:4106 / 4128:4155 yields 1.8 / 10.4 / 10.7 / 10.6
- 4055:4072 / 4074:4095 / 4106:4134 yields -0.8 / 10.2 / 10.6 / 10.3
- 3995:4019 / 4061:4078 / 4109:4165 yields 0.9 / 10.6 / 10.8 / 10.7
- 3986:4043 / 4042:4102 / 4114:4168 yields 2.3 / 10.6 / 10.9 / 10.8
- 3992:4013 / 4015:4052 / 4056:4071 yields -2.4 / 10.4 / 10.1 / 10.2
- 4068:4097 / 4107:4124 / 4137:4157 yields 0.3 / 10.7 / 10.6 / 10.6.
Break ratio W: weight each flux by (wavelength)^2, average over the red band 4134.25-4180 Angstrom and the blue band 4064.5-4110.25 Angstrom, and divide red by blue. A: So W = 1.12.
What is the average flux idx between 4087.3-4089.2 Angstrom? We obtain 11.7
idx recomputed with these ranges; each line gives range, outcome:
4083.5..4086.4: 11.5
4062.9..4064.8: 9.21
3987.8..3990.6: 9.8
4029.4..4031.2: 10.4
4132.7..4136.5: 11.3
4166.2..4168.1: 11.3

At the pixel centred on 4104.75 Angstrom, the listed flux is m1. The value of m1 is 8.875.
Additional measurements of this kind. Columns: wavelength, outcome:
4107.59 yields 8.928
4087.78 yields 11.48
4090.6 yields 11.08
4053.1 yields 10.54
